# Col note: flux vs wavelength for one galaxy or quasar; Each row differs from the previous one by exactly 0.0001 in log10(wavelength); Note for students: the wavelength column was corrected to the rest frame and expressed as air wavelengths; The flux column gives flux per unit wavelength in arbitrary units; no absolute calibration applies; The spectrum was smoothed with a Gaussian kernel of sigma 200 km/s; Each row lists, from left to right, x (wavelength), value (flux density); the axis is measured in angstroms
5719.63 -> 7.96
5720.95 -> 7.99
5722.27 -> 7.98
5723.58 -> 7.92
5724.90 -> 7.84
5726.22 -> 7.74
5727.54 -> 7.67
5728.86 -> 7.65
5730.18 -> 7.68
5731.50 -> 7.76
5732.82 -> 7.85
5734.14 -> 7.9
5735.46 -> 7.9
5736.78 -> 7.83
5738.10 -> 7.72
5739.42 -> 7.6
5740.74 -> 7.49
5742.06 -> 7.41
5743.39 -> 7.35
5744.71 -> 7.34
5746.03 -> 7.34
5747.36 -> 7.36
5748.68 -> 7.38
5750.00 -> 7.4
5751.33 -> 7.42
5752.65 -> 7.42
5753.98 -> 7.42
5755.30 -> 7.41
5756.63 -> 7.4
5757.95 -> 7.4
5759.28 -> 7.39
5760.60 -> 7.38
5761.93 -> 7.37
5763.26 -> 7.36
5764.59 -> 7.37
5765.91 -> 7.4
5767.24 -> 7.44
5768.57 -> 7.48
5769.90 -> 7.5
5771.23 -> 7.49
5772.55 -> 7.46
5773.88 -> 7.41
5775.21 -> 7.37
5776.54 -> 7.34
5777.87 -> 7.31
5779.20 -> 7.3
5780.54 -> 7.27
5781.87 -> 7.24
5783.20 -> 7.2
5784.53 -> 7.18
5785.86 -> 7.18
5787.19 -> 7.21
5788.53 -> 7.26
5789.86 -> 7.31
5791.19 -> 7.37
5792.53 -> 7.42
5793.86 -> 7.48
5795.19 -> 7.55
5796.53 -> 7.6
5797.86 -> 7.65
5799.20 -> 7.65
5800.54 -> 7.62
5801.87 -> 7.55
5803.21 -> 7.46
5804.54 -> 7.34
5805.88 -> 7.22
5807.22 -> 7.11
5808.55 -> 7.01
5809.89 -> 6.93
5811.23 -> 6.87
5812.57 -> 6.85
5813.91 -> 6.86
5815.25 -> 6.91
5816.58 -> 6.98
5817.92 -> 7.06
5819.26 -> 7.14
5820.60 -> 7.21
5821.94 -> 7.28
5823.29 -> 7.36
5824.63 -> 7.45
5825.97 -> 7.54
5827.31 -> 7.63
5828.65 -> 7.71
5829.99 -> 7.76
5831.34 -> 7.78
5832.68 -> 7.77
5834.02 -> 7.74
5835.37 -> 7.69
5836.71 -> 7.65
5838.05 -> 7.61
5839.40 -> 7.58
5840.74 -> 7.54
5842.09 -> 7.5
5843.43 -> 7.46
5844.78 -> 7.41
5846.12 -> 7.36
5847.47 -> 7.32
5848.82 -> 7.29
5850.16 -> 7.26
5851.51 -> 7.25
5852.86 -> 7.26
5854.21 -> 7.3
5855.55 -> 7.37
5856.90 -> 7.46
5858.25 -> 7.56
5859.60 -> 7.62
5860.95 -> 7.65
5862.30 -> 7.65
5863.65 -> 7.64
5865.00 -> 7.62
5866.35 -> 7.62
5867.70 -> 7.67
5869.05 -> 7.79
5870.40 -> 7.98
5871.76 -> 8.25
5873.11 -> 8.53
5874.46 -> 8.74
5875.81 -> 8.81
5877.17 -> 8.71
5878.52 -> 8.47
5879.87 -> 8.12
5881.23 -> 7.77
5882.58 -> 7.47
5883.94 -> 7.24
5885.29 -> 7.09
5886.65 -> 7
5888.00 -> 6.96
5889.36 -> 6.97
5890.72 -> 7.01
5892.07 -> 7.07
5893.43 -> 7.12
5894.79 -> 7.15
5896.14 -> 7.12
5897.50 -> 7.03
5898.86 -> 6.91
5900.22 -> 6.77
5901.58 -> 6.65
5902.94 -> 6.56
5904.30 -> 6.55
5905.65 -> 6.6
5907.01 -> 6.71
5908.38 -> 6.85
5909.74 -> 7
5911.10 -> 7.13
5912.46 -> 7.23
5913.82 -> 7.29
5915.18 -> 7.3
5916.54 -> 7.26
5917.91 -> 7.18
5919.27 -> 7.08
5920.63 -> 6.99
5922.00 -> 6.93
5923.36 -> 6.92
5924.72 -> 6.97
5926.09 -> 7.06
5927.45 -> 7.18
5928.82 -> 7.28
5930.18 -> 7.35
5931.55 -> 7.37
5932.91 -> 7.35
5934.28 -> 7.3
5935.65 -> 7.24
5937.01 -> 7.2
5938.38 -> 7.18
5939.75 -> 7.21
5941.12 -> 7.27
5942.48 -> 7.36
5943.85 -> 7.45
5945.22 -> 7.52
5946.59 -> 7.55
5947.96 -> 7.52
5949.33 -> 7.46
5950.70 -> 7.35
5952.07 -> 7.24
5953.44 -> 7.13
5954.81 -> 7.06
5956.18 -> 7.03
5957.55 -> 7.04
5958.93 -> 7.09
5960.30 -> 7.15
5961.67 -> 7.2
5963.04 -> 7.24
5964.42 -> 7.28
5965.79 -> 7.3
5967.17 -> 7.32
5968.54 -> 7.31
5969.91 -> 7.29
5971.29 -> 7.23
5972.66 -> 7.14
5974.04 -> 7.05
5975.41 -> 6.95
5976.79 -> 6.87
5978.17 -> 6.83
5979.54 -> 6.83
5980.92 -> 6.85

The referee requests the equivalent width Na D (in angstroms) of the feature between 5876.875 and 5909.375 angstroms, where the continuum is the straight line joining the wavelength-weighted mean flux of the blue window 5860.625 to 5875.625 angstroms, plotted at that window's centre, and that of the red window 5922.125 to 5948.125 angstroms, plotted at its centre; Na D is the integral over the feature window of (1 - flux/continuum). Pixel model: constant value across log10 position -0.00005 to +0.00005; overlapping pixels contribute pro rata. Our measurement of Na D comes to 2.4 angstroms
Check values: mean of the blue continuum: 7.96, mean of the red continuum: 7.27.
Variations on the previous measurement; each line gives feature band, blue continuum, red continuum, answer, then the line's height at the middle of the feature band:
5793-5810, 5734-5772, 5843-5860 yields 0.0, 7.42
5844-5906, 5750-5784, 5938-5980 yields -1.4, 7.29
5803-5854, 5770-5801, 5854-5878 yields 2.1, 7.66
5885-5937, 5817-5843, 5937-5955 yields 2.4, 7.39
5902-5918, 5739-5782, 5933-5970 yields 0.7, 7.3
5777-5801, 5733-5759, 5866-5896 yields 0.6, 7.57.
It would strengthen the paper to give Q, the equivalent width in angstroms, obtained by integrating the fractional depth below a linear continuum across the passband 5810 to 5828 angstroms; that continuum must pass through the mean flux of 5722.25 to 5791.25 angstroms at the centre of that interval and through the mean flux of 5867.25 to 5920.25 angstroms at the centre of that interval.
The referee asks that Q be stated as 0.6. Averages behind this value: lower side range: 7.47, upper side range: 7.36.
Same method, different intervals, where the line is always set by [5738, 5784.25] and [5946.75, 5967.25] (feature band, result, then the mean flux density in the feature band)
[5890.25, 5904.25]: 0.69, 6.92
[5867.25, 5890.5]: -1.74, 7.84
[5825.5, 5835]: -0.48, 7.71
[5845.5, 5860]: -0.09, 7.36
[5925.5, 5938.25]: -0.01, 7.26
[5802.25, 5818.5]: 0.65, 7.06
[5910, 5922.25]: 0.18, 7.16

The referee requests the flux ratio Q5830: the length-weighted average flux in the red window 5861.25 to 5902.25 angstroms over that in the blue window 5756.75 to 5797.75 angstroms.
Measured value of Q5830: 1.03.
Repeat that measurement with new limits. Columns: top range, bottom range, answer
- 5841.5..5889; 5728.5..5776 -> 1.02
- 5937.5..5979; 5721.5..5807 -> 0.97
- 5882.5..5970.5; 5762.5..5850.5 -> 0.97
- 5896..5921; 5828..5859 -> 0.93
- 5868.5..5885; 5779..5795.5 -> 1.11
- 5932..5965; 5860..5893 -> 0.94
